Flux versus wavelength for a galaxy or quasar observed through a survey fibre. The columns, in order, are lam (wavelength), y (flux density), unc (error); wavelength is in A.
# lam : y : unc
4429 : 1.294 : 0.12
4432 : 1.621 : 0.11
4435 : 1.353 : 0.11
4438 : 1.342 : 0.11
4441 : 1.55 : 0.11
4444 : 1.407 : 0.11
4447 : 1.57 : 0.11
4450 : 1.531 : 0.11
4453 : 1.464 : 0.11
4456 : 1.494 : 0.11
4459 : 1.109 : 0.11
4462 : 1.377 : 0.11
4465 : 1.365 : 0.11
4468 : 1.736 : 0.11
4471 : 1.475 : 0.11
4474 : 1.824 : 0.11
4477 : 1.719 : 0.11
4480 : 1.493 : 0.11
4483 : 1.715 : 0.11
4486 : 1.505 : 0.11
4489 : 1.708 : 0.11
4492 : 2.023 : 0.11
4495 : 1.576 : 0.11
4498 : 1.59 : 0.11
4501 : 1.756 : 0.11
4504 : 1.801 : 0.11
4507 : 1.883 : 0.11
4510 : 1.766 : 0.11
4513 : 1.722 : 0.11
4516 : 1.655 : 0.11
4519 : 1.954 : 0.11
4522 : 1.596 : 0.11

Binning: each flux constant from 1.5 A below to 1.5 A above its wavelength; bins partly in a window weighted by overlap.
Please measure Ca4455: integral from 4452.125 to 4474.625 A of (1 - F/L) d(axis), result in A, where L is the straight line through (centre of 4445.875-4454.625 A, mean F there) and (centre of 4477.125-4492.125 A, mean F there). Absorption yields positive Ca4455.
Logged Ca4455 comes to 1.53 A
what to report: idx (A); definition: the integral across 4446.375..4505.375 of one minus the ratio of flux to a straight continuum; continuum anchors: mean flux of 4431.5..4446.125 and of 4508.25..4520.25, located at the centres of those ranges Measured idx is 0.7 A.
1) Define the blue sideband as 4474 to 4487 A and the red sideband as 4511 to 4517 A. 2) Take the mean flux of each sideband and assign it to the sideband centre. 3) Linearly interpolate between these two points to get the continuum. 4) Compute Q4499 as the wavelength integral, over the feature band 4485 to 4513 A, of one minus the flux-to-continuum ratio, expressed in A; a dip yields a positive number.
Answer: -1.1 A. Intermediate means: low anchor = 1.64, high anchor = 1.7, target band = 1.74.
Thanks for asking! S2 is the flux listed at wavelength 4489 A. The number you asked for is 1.708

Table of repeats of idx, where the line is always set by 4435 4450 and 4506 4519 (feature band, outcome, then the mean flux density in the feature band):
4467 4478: -0.6 A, 1.68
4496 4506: 0.0 A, 1.72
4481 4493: -0.4 A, 1.72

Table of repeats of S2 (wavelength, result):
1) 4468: 1.736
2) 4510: 1.766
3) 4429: 1.294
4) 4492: 2.023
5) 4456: 1.494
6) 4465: 1.365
